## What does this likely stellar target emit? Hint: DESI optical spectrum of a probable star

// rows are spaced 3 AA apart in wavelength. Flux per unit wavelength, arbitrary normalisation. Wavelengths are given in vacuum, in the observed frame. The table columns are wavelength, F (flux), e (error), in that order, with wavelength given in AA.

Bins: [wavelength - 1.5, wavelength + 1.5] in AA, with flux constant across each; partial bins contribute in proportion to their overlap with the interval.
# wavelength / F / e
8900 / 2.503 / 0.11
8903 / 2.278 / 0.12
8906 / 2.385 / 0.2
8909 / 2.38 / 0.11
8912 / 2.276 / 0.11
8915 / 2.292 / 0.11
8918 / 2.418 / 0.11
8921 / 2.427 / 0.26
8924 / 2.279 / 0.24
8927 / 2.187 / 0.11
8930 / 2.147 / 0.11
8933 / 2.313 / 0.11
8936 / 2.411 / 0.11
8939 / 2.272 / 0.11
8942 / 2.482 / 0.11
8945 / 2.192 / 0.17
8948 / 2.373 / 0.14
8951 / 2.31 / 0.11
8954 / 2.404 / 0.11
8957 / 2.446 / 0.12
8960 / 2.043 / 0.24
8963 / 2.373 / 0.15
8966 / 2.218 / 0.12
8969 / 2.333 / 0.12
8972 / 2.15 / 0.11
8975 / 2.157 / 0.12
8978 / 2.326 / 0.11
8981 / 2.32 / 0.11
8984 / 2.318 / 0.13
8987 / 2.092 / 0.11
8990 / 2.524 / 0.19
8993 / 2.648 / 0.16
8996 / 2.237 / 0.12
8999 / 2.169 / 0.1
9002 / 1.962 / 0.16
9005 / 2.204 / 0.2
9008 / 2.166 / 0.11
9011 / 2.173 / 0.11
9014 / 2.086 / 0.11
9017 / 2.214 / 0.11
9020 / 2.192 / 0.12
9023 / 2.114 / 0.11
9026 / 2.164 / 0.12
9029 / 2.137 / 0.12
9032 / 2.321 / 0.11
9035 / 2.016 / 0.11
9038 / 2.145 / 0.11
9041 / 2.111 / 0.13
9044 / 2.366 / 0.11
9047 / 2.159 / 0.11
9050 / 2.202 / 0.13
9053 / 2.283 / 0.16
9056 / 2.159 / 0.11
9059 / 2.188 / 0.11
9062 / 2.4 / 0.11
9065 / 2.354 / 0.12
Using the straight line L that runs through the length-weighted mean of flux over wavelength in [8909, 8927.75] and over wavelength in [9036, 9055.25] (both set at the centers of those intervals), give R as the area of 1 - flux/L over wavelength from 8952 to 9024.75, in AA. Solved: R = 0.4 AA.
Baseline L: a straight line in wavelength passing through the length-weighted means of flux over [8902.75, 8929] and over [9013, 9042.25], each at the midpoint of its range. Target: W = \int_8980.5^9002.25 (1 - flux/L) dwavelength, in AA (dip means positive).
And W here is -0.9 AA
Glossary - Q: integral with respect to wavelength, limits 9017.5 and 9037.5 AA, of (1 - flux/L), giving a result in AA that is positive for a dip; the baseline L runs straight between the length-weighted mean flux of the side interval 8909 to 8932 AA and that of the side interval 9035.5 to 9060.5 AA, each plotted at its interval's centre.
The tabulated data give 0.46 AA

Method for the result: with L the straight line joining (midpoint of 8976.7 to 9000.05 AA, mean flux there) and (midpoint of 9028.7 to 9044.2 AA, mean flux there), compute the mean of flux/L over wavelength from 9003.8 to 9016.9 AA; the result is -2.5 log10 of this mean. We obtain 0.05 mag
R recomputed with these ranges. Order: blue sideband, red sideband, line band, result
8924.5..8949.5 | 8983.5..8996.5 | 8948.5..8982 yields 0.8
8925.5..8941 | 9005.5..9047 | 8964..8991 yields -0.5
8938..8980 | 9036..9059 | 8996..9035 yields 1.3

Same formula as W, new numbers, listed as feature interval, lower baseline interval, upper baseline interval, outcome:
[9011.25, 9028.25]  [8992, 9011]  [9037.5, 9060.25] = 0.4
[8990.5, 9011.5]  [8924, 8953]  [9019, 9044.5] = -0.3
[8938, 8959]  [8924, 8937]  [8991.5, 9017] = -0.9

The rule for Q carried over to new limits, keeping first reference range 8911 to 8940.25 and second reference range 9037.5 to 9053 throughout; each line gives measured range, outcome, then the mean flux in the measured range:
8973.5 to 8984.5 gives -0.1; 2.28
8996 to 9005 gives 0.5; 2.12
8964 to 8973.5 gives 0.1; 2.24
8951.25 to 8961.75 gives -0.1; 2.3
